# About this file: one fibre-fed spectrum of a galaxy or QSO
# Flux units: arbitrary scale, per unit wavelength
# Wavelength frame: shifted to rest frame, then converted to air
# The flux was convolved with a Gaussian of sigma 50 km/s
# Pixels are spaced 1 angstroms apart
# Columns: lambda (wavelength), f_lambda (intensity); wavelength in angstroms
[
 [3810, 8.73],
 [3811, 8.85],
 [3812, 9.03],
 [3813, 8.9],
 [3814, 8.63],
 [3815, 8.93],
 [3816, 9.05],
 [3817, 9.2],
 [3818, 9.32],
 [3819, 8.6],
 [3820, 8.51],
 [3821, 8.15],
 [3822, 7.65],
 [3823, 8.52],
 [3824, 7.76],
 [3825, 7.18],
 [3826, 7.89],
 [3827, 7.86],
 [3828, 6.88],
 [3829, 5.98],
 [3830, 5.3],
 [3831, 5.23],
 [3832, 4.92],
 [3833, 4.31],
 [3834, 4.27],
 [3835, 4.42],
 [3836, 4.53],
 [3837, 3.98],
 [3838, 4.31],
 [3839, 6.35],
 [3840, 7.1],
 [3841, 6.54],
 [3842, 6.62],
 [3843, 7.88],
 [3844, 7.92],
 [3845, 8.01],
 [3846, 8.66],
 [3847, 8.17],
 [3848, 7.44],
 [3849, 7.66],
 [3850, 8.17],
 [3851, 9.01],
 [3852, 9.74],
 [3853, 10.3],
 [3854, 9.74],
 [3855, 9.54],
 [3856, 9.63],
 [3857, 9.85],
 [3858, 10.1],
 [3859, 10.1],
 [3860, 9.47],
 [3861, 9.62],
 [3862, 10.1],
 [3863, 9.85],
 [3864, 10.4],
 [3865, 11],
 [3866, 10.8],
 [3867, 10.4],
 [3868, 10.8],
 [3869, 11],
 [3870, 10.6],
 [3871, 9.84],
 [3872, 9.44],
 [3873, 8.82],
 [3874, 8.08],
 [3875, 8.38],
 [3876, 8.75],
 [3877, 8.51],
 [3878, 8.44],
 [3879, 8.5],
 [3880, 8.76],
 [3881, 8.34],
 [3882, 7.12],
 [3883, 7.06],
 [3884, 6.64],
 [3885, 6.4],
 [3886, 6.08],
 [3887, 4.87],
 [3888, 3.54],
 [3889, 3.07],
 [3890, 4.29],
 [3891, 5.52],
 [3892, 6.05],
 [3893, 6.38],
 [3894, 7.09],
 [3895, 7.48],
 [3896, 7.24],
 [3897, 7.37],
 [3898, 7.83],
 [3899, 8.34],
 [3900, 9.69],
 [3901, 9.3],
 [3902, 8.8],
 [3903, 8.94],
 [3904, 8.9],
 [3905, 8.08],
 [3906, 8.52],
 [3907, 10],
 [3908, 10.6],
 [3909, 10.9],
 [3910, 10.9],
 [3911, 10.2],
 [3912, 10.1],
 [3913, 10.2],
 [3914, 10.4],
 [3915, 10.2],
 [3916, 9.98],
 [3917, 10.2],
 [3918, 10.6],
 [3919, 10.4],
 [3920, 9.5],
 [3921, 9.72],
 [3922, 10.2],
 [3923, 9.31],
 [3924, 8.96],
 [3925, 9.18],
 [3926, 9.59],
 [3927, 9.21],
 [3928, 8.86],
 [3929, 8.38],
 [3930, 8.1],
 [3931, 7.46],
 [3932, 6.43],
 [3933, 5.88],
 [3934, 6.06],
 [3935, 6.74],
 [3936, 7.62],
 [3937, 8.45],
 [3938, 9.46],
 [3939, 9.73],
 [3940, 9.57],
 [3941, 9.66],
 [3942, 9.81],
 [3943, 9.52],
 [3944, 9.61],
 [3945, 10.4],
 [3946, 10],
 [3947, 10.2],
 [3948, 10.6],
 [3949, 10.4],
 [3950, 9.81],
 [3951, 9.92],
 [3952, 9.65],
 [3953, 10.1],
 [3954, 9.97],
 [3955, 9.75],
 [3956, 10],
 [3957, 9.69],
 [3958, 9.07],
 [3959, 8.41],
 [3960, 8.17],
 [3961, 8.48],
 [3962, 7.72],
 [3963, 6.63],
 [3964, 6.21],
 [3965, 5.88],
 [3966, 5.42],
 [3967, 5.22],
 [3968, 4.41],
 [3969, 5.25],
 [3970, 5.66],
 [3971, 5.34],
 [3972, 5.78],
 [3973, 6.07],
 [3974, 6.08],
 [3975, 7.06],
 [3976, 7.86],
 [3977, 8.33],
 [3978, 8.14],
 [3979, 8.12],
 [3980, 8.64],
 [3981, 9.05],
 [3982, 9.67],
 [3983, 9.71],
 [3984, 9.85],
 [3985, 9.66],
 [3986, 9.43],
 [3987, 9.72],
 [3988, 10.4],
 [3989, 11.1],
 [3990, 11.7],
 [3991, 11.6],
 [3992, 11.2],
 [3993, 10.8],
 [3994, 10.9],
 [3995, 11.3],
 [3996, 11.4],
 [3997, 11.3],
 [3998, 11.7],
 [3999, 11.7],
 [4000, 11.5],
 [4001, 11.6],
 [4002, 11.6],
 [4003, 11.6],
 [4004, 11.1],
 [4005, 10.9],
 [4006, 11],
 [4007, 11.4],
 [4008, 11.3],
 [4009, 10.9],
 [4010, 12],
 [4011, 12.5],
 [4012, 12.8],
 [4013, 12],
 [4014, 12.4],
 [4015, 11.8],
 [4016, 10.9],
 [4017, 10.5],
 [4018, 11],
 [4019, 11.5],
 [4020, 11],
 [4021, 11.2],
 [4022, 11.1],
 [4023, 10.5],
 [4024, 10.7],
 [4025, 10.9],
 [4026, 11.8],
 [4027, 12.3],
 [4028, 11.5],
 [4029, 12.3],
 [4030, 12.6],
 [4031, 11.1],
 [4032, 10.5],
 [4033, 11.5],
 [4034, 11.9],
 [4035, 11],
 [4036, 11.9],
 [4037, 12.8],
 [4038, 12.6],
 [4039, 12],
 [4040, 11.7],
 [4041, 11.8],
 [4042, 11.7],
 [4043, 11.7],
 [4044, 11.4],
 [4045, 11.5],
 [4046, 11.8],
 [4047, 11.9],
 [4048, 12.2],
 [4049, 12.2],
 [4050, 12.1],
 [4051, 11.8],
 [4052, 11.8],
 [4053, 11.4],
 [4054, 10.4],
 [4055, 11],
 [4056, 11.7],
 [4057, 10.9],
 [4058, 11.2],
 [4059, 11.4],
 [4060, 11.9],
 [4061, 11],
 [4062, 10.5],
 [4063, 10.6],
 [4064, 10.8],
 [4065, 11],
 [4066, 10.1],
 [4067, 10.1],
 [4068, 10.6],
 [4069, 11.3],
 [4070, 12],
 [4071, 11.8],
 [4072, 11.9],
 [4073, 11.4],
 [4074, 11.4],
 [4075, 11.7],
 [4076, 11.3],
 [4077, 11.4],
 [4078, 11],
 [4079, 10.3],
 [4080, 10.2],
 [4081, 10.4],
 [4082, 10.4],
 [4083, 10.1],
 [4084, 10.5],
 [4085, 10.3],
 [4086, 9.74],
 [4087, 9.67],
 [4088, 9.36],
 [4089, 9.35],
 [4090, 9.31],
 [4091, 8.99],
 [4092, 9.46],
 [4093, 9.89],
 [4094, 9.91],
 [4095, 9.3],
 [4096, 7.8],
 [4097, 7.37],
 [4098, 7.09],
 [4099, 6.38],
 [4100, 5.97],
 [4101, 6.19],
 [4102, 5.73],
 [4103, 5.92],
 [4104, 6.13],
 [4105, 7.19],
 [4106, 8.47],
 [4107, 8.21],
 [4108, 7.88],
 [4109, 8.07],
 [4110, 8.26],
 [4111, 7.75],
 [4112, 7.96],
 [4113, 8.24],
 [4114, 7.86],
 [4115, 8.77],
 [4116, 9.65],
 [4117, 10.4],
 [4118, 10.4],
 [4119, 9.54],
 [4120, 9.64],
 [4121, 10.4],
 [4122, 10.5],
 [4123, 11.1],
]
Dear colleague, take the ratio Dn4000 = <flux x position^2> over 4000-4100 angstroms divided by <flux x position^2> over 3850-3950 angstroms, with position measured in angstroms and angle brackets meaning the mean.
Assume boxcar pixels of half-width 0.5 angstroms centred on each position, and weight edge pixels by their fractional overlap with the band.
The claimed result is 1.34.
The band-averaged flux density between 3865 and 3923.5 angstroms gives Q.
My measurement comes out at 8.6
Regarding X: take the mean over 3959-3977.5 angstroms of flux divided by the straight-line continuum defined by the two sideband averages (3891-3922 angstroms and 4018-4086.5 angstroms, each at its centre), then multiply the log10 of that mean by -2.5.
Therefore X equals 0.47 mag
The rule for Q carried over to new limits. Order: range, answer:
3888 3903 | 6.98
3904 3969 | 8.95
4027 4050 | 11.8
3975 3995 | 9.75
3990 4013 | 11.5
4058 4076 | 11.2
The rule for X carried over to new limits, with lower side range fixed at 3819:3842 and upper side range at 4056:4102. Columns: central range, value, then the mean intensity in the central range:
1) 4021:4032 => -0.23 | 11.4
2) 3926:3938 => 0.02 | 7.73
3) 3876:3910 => -0.05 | 7.6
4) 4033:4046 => -0.24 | 11.8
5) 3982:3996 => -0.21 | 10.6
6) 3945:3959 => -0.21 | 9.9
